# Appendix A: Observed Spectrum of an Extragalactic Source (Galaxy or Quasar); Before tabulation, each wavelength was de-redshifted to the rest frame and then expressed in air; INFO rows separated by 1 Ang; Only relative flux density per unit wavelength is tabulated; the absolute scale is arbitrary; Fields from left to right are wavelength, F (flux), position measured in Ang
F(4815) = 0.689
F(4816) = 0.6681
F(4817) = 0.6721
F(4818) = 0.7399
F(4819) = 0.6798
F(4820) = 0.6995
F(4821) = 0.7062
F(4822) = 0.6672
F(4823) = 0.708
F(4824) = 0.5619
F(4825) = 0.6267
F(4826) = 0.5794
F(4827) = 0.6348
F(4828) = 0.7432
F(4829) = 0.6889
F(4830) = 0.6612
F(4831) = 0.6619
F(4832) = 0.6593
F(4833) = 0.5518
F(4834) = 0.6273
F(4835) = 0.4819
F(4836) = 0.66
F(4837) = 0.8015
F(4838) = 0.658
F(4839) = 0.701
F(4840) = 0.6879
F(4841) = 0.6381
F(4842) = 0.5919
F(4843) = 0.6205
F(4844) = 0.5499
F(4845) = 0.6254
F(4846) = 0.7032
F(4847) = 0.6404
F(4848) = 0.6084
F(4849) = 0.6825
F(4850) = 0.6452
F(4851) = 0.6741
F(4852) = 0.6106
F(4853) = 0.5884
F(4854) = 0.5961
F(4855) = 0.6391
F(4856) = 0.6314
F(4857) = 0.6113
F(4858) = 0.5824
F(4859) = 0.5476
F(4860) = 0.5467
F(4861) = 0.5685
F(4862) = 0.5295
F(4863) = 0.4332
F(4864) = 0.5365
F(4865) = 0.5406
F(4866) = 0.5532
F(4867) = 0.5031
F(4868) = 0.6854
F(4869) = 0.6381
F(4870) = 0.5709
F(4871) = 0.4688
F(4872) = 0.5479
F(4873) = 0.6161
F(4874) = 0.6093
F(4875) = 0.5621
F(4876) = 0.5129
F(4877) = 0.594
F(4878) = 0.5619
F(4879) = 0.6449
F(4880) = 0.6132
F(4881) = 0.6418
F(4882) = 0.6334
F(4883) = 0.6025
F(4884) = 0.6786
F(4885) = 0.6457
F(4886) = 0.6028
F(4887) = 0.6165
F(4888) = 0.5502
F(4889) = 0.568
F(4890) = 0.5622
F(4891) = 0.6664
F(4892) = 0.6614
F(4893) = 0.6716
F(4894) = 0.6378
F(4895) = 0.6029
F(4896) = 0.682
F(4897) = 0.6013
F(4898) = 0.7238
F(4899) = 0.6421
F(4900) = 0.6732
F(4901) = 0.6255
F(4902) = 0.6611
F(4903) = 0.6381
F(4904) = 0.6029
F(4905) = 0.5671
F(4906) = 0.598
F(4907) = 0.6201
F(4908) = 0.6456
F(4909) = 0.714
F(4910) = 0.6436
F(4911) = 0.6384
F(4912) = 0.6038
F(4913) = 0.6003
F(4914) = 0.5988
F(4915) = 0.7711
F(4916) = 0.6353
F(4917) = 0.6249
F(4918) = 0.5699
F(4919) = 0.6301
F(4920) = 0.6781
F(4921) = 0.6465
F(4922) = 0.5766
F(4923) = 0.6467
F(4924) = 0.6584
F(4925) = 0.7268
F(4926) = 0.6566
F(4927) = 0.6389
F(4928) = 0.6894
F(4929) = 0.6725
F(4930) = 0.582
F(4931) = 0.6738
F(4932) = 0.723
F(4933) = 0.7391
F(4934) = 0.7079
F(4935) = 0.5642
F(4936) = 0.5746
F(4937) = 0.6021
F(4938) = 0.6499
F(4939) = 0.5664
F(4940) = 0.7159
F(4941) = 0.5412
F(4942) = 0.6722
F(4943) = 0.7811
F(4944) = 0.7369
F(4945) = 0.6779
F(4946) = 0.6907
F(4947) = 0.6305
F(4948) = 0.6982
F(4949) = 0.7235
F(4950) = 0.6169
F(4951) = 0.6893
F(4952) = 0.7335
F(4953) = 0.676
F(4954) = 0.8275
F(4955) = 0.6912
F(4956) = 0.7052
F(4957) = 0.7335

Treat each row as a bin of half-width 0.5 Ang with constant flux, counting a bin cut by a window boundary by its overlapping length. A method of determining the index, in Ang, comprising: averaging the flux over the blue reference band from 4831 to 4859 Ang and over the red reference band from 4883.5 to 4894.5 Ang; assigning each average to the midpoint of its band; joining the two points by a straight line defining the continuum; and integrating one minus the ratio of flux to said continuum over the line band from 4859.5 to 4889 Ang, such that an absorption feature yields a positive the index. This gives 2.2 Ang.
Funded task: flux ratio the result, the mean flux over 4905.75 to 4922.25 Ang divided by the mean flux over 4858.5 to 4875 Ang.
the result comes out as 1.14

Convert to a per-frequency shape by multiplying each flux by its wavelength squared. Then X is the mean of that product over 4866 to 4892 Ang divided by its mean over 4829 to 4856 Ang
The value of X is 0.9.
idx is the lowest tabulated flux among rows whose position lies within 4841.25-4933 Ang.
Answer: 0.4332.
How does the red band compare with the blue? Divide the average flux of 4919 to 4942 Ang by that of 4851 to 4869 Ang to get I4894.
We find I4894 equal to 1.12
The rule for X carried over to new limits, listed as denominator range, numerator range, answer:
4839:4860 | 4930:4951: 1.10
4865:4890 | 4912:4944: 1.12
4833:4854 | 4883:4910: 1.02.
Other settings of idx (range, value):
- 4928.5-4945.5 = 0.5412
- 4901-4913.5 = 0.5671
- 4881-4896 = 0.5502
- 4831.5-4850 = 0.4819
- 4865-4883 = 0.4688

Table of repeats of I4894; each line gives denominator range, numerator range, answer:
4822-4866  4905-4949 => 1.05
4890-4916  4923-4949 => 1.03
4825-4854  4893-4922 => 1.00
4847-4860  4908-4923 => 1.04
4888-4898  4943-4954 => 1.11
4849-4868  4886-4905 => 1.09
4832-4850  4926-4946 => 1.03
